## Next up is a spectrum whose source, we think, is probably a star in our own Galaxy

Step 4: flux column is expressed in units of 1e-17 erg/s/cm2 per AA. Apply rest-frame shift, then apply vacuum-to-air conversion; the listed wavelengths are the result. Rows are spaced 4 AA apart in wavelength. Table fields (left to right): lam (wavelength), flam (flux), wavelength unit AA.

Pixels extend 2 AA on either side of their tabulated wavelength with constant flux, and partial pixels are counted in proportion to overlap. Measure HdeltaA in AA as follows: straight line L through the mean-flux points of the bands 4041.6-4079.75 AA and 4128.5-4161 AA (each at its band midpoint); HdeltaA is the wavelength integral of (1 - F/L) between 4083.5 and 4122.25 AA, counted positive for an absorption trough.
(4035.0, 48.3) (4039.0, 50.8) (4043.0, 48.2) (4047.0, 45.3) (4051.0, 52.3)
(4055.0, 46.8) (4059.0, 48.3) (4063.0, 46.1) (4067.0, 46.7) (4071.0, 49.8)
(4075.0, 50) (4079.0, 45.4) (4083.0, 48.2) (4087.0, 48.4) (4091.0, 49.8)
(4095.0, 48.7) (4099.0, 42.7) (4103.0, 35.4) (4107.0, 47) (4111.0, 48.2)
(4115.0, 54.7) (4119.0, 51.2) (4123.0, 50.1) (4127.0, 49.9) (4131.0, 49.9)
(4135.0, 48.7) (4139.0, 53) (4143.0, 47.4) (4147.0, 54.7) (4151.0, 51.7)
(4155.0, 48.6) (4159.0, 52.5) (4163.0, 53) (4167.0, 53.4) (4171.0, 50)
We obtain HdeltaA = 1.5 AA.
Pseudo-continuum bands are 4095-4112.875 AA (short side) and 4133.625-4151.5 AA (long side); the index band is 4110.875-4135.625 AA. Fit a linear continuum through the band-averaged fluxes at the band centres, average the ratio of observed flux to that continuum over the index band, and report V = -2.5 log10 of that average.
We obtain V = -0.07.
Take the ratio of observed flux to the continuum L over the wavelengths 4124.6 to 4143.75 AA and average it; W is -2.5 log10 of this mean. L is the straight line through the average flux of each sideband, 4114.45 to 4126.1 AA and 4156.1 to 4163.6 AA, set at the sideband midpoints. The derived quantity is 0.04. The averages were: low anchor 51.5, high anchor 52.2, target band 49.9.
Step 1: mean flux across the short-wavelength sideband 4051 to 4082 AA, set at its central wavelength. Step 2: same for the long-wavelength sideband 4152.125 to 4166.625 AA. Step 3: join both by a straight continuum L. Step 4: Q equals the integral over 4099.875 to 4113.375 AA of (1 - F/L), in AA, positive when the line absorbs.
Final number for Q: 1.57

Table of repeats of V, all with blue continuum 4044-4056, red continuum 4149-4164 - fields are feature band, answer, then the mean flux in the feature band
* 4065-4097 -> 0.02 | 48.4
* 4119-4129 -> 0.00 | 50.2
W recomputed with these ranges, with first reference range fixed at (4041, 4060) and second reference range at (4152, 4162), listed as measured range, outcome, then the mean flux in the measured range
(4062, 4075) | 0.01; 48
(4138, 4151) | -0.02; 51.6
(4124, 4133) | 0.01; 49.9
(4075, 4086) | 0.03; 47.5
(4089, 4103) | 0.09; 45.4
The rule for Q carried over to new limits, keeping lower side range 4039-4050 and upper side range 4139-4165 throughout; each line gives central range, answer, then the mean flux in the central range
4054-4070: 0.5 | 47.2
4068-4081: 0.2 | 48.3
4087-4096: 0.1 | 49.1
